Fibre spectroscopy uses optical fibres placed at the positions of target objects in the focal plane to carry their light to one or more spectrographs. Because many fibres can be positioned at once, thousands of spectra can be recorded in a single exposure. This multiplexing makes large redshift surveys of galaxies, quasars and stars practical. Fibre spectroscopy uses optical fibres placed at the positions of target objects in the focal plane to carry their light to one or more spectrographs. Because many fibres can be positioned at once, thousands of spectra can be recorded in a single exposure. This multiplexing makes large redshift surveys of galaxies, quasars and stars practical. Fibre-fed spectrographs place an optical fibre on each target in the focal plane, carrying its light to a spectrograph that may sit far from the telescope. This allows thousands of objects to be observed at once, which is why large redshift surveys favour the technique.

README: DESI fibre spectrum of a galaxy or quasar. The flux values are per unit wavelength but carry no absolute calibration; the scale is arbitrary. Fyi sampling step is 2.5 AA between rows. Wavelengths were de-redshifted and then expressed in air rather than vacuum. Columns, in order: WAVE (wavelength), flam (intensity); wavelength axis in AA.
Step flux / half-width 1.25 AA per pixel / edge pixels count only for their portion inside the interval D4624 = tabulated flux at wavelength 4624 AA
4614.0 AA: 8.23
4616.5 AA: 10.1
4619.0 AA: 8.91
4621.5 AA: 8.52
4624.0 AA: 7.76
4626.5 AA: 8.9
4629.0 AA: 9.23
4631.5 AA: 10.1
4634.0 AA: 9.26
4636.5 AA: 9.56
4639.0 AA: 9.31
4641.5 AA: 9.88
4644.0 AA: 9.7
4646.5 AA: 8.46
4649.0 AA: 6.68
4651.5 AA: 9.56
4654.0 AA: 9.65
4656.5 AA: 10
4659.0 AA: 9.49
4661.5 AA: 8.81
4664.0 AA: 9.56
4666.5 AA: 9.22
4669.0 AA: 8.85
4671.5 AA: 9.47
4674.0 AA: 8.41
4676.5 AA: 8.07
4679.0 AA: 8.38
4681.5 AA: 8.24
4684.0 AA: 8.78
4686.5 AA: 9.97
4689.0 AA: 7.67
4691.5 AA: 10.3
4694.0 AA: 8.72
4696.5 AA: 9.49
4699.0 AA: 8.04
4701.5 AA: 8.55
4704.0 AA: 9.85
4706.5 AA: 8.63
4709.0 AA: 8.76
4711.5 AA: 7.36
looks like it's 7.76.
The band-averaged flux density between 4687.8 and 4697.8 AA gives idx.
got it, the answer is 9.05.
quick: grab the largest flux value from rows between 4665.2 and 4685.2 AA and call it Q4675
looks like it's 9.47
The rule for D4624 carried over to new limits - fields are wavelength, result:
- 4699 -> 8.04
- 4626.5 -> 8.9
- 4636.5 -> 9.56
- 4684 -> 8.78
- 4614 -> 8.23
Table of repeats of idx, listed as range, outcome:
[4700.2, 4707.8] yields 9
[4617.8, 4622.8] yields 8.7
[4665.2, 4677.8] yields 8.81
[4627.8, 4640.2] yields 9.49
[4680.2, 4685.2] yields 8.51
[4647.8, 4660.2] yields 9.08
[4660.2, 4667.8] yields 9.2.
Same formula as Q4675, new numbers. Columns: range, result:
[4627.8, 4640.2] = 10.1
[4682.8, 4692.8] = 10.3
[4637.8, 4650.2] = 9.88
